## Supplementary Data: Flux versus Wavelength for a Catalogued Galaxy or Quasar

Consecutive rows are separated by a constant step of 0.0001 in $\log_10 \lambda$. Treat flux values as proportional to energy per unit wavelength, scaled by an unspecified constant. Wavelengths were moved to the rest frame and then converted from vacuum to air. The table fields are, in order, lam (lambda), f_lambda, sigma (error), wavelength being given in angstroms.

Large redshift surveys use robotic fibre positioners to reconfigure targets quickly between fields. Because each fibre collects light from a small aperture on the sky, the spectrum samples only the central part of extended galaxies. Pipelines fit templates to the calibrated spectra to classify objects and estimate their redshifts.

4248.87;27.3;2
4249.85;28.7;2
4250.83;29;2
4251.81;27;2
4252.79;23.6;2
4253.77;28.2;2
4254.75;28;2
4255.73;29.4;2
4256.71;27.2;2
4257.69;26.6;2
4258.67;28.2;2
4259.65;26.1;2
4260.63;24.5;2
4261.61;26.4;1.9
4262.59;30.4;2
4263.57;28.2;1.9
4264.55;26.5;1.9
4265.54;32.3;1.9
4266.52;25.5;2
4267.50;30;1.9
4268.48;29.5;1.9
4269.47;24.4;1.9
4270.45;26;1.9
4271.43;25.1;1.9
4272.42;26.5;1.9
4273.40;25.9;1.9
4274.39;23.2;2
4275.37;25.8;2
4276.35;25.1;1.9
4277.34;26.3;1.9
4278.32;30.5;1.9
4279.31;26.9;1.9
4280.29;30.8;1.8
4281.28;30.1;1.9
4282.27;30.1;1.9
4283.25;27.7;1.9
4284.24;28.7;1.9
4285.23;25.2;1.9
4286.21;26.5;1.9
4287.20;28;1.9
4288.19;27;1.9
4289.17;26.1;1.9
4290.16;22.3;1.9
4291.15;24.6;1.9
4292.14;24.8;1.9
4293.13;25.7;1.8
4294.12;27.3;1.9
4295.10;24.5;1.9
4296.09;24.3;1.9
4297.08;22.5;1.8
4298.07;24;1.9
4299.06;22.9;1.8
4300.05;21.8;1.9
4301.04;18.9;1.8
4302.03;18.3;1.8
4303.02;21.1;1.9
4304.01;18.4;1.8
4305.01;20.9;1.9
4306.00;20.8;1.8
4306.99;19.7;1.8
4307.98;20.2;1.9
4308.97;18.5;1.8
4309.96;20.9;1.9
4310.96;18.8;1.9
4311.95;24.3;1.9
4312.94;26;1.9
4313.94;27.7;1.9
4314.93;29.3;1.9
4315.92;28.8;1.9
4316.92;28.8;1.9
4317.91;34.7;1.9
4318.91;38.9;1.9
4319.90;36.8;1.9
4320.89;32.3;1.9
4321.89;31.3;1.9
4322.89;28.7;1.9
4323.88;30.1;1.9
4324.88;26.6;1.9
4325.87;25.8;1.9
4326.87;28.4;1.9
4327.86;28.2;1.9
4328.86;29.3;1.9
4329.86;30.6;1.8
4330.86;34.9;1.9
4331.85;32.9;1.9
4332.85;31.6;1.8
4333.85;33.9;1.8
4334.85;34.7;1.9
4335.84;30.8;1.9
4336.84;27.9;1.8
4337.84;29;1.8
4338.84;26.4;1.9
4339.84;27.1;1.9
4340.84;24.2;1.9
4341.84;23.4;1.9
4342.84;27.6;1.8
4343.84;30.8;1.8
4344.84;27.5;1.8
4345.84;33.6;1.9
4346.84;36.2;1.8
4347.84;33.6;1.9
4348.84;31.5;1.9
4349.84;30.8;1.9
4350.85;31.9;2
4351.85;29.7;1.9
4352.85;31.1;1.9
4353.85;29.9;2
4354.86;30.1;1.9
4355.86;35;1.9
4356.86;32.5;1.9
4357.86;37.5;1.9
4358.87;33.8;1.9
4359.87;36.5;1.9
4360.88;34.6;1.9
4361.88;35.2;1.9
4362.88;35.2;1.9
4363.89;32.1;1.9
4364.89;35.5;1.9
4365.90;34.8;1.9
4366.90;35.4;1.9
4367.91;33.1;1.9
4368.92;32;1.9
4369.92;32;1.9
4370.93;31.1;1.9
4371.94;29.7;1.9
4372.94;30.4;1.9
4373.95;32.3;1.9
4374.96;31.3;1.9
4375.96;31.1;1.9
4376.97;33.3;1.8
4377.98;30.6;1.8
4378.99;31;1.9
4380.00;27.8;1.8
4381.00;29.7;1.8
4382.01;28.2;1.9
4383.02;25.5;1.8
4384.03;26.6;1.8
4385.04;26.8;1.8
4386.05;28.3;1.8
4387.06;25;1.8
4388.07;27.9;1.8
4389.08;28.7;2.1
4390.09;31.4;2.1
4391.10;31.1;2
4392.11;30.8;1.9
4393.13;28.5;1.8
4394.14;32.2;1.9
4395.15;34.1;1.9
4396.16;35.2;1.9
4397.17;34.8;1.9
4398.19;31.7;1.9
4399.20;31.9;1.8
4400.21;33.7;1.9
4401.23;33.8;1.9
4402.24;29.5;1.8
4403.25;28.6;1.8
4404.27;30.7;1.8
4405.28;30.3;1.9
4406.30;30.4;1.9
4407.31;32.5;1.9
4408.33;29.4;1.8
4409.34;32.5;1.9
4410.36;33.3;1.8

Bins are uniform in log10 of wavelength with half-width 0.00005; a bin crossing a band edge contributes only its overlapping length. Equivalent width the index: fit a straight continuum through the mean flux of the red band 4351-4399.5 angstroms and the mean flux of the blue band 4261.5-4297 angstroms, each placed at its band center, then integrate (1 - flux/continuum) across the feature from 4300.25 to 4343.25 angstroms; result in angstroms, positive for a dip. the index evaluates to 2.75 angstroms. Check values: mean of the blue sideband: 26.8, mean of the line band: 27.1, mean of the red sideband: 31.5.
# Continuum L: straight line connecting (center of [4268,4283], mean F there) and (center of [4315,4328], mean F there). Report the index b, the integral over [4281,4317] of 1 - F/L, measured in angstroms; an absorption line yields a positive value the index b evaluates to 6.0 angstroms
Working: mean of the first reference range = 27.1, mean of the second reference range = 30.8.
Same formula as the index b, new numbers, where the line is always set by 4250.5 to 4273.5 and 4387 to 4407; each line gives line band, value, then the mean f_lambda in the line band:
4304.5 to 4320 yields 1.7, 25.7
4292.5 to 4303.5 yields 2.1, 22.9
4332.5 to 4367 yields -2.2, 31.7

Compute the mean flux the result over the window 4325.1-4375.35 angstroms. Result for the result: 31.4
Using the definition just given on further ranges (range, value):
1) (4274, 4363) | 28.1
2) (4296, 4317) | 22.4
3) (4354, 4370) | 34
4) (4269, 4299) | 26.2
